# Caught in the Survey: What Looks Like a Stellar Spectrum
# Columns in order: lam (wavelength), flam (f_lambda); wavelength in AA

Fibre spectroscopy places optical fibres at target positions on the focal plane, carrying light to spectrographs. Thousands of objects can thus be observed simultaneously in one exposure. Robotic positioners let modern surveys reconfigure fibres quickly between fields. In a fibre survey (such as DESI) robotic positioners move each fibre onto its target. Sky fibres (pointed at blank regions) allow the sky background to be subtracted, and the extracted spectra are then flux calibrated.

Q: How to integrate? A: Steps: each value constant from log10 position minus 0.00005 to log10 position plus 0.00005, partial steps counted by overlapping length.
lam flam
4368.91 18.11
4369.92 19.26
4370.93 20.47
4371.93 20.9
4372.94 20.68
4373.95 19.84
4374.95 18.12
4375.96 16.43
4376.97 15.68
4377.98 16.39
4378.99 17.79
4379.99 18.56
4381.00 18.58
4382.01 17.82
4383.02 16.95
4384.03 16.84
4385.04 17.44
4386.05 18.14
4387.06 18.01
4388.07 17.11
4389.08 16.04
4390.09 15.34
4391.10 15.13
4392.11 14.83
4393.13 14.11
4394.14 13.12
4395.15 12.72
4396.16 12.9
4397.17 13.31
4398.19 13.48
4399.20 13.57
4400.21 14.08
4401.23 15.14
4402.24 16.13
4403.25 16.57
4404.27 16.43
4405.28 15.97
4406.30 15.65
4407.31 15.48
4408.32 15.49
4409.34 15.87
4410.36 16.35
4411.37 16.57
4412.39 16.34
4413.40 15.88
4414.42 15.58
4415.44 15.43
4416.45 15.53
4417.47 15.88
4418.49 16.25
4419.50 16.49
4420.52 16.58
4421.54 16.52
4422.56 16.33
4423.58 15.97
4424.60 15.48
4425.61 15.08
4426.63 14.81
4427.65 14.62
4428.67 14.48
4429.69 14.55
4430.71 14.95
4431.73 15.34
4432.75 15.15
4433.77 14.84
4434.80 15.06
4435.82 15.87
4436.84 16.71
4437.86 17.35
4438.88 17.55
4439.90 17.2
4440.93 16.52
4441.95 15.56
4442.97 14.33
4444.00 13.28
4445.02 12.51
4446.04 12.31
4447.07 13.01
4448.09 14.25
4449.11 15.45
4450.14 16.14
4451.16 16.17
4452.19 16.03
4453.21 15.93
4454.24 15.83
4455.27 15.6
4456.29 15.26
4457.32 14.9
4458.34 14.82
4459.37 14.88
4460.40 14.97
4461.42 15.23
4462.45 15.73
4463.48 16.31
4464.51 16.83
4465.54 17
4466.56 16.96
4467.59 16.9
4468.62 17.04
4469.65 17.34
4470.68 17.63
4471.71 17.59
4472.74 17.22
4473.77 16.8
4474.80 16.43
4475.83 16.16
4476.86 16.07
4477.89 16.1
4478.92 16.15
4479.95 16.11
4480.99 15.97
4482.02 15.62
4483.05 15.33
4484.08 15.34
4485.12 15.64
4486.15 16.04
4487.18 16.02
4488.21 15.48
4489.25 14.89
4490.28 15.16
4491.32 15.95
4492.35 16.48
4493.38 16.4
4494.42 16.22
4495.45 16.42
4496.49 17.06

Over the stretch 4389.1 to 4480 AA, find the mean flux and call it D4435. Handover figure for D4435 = 15.5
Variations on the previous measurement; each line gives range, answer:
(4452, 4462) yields 15.3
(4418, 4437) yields 15.5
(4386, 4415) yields 15.3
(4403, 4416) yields 16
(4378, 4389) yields 17.6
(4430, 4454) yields 15.3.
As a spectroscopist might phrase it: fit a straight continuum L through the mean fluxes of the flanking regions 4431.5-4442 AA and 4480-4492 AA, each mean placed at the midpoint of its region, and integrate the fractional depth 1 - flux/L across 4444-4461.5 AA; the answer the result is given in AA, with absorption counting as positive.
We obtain 1.2 AA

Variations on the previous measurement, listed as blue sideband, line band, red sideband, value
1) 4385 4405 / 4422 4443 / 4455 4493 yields -0.08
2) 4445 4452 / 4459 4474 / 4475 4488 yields -1.30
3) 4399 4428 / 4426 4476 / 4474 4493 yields 0.48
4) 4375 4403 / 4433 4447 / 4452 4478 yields 0.74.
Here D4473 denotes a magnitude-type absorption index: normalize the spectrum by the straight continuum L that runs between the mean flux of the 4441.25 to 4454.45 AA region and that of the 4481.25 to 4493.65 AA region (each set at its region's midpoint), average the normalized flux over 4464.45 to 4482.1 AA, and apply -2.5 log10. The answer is -0.09 mag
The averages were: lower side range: 14.7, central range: 16.7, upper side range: 15.7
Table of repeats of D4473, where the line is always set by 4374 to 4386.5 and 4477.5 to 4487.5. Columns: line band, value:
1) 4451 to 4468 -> 0.02 mag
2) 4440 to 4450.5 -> 0.14 mag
